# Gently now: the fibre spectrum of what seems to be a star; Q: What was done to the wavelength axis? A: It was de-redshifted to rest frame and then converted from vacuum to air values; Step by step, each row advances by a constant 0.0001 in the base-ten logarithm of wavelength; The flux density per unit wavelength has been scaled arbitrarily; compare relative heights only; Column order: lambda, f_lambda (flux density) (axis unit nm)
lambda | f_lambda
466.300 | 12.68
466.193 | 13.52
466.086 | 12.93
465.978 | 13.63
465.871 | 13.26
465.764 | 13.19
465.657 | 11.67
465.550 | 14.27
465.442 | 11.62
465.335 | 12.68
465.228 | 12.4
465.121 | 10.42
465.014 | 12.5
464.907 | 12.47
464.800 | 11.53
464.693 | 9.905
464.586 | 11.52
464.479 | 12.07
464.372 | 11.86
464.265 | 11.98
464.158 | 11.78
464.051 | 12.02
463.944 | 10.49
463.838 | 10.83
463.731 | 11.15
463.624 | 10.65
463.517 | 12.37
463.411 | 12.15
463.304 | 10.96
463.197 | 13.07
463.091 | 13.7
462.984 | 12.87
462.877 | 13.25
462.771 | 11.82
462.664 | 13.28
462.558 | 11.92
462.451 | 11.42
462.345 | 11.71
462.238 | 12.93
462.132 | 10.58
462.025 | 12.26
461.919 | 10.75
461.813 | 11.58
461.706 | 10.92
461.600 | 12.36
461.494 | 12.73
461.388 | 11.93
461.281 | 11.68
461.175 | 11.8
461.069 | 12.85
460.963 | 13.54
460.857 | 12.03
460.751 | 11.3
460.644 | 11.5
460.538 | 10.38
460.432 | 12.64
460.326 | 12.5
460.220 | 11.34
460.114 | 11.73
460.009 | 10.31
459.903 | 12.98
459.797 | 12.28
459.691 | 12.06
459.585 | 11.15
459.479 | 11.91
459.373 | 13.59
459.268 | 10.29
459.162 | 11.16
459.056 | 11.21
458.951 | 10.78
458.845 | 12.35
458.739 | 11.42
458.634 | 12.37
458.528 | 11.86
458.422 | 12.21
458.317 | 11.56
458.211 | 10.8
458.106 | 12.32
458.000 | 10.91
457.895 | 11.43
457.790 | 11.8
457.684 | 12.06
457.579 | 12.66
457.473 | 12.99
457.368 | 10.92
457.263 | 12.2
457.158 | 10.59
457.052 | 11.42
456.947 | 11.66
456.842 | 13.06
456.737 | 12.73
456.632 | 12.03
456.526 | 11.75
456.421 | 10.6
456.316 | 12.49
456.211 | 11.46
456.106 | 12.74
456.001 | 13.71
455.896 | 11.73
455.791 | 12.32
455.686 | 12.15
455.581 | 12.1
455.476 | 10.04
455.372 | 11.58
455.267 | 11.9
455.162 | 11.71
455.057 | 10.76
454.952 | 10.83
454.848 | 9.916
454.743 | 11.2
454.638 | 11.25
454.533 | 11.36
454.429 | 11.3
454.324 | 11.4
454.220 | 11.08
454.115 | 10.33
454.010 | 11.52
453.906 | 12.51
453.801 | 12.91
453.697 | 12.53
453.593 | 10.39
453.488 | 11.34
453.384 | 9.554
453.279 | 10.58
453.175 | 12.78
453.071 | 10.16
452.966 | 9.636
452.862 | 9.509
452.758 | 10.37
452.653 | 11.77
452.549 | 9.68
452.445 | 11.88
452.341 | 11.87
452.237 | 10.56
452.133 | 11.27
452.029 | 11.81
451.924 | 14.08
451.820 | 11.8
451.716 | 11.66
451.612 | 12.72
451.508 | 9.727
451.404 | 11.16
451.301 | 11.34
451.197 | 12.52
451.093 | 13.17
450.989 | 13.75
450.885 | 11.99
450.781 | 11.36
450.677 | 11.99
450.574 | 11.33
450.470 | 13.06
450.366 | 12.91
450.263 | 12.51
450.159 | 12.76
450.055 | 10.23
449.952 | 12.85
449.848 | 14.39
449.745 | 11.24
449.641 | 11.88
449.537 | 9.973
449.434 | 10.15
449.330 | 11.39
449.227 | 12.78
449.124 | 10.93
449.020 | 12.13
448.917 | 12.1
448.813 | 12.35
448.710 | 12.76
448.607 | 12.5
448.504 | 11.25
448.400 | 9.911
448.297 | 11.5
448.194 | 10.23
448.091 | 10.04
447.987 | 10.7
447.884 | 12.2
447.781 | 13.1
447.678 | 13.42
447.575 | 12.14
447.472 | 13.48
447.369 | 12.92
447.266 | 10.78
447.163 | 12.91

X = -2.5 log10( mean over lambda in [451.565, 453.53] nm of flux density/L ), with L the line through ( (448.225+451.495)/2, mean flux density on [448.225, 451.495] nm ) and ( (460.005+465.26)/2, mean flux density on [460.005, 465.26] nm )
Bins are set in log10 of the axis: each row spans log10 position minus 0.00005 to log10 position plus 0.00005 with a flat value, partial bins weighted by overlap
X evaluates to 0.06 mag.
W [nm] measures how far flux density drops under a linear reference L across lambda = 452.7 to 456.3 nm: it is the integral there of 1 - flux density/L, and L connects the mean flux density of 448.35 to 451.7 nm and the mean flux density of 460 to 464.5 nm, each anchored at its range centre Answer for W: 0.175 nm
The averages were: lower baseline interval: 11.9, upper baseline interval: 11.9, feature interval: 11.3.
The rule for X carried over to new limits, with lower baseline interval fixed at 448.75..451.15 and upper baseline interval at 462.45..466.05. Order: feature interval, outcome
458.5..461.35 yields 0.02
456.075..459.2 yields 0.03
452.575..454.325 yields 0.10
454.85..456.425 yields 0.03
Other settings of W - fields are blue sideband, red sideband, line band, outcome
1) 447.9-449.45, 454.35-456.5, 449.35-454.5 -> -0.038 nm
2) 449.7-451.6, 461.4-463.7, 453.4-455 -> 0.110 nm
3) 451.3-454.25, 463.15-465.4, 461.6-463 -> -0.042 nm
